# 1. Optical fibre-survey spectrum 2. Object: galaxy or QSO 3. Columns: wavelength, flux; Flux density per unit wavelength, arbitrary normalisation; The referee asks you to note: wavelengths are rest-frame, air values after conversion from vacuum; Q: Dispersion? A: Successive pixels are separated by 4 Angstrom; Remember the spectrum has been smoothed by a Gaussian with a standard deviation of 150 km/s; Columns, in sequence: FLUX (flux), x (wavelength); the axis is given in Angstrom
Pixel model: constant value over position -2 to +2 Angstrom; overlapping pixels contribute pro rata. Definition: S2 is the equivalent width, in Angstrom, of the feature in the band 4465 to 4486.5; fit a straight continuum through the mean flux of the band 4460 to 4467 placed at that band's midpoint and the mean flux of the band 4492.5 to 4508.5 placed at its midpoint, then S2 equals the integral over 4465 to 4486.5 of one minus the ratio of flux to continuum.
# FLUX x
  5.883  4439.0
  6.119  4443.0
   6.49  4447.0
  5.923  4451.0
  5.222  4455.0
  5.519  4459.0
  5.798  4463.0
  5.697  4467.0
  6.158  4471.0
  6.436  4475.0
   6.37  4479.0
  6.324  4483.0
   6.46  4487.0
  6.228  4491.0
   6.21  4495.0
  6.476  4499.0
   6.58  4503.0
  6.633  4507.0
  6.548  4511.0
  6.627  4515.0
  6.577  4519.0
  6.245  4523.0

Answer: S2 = -0.9 Angstrom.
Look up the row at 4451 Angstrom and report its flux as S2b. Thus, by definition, 5.923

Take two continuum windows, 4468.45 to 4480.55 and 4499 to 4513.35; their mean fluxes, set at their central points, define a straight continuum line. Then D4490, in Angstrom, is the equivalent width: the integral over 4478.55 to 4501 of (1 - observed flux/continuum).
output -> 0.3 Angstrom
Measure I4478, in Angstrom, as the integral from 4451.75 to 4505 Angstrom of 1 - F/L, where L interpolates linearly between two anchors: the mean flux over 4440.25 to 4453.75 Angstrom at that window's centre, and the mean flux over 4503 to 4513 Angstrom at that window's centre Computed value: 2.1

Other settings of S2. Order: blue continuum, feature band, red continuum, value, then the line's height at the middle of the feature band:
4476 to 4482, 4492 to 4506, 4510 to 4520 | 0.2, 6.49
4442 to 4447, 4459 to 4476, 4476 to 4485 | 1.0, 6.32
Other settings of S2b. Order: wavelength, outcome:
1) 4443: 6.119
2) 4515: 6.627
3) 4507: 6.633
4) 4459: 5.519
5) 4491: 6.228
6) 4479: 6.37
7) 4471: 6.158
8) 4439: 5.883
